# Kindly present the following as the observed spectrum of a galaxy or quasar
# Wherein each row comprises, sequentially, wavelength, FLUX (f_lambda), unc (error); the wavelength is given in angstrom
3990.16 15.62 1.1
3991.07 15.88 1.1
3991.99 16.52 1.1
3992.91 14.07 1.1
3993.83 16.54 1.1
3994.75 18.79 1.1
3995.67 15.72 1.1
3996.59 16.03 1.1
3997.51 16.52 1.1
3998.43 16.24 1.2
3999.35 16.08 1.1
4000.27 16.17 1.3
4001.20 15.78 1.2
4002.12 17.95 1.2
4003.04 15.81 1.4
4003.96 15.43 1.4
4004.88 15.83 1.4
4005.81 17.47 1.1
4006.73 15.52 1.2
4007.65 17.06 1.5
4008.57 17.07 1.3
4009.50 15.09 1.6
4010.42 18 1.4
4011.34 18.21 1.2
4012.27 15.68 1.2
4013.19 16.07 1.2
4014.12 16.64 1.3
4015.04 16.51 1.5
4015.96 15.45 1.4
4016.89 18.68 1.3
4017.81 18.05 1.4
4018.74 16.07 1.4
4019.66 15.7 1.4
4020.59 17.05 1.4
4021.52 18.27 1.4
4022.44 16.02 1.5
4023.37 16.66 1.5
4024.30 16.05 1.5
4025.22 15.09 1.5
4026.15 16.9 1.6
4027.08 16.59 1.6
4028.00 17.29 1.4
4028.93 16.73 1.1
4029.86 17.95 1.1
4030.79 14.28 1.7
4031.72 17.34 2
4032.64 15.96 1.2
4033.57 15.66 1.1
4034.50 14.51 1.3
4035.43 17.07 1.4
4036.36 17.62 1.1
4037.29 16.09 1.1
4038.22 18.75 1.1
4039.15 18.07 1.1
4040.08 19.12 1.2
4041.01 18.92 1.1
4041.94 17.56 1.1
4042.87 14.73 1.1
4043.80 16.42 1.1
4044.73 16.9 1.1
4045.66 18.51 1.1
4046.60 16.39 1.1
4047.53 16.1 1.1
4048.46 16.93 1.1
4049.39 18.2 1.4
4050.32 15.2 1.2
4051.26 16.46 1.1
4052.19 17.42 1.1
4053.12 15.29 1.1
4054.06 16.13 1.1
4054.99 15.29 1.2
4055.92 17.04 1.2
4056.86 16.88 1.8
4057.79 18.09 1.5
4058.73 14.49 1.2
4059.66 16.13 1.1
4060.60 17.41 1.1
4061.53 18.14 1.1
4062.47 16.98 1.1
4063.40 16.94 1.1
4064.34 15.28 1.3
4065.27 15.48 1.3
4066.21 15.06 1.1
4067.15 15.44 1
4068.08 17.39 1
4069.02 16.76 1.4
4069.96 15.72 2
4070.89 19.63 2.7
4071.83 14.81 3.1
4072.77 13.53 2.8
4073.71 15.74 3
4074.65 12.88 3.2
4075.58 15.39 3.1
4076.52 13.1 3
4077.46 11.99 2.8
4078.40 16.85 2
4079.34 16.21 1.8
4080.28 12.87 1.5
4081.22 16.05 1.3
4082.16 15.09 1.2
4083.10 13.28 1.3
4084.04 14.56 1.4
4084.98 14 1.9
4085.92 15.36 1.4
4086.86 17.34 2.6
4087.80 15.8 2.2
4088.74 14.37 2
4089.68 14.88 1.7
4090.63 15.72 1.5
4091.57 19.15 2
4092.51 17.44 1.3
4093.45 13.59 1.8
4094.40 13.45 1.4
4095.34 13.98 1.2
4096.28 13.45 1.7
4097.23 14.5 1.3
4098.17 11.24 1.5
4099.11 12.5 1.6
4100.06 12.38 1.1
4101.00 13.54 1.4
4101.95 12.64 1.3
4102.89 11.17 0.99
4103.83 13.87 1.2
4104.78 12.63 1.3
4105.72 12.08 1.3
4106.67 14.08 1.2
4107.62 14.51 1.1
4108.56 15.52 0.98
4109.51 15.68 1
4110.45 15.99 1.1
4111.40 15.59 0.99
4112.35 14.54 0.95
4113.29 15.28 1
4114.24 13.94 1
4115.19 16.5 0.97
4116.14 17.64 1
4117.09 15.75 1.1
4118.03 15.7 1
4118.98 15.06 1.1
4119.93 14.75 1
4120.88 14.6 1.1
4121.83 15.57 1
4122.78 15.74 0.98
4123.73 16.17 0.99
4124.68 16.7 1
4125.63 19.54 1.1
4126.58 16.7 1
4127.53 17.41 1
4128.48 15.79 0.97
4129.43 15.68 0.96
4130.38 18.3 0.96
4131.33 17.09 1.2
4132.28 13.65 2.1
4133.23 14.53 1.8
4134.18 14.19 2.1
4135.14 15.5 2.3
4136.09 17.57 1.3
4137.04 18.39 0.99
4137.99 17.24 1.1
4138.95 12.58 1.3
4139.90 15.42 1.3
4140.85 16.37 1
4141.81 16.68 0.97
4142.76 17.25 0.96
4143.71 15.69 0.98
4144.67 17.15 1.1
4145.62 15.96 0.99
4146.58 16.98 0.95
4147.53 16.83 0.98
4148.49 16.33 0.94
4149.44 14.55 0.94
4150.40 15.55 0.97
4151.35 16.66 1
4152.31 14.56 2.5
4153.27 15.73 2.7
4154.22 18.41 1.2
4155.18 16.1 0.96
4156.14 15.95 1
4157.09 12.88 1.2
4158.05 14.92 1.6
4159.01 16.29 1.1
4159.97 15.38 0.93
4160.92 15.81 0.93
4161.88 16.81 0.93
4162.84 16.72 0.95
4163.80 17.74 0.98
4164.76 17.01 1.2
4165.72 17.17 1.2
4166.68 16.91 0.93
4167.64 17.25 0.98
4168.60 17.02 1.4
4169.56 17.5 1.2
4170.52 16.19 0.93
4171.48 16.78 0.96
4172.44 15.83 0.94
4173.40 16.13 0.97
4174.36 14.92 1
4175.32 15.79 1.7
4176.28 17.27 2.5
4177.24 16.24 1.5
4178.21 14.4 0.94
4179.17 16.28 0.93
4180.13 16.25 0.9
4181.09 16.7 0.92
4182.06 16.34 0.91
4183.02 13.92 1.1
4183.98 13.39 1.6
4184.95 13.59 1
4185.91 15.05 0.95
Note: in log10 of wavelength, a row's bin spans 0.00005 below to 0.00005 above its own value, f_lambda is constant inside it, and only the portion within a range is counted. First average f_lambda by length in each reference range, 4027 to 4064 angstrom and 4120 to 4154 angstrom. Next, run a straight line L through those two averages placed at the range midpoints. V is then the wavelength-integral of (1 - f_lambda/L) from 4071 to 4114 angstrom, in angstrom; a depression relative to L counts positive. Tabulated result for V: 5.2 angstrom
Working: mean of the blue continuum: 16.8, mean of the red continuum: 16.1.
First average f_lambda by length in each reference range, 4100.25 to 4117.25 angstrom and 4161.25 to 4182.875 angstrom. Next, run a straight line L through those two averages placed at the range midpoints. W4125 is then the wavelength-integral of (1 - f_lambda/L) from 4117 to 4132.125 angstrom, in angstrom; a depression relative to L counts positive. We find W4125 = -1.3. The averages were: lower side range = 14.4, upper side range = 16.5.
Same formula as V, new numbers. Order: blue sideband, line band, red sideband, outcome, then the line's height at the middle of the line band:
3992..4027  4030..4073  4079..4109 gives -3.37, 15.4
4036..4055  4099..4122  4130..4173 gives 2.83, 16.5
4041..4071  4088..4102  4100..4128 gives 1.18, 15.6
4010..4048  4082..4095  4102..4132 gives 0.49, 15.9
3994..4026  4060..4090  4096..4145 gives 0.63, 15.8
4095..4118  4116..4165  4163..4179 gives -2.27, 15.4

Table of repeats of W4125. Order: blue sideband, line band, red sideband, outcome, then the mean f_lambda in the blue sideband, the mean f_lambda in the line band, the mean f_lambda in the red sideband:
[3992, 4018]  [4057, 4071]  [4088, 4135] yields -0.76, 16.5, 16.5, 15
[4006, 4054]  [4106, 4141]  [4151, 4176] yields 1.29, 16.7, 15.8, 16.3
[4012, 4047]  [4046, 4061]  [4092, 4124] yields -0.39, 16.8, 16.5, 14.4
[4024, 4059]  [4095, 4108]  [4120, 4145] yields 2.65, 16.7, 13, 16.2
